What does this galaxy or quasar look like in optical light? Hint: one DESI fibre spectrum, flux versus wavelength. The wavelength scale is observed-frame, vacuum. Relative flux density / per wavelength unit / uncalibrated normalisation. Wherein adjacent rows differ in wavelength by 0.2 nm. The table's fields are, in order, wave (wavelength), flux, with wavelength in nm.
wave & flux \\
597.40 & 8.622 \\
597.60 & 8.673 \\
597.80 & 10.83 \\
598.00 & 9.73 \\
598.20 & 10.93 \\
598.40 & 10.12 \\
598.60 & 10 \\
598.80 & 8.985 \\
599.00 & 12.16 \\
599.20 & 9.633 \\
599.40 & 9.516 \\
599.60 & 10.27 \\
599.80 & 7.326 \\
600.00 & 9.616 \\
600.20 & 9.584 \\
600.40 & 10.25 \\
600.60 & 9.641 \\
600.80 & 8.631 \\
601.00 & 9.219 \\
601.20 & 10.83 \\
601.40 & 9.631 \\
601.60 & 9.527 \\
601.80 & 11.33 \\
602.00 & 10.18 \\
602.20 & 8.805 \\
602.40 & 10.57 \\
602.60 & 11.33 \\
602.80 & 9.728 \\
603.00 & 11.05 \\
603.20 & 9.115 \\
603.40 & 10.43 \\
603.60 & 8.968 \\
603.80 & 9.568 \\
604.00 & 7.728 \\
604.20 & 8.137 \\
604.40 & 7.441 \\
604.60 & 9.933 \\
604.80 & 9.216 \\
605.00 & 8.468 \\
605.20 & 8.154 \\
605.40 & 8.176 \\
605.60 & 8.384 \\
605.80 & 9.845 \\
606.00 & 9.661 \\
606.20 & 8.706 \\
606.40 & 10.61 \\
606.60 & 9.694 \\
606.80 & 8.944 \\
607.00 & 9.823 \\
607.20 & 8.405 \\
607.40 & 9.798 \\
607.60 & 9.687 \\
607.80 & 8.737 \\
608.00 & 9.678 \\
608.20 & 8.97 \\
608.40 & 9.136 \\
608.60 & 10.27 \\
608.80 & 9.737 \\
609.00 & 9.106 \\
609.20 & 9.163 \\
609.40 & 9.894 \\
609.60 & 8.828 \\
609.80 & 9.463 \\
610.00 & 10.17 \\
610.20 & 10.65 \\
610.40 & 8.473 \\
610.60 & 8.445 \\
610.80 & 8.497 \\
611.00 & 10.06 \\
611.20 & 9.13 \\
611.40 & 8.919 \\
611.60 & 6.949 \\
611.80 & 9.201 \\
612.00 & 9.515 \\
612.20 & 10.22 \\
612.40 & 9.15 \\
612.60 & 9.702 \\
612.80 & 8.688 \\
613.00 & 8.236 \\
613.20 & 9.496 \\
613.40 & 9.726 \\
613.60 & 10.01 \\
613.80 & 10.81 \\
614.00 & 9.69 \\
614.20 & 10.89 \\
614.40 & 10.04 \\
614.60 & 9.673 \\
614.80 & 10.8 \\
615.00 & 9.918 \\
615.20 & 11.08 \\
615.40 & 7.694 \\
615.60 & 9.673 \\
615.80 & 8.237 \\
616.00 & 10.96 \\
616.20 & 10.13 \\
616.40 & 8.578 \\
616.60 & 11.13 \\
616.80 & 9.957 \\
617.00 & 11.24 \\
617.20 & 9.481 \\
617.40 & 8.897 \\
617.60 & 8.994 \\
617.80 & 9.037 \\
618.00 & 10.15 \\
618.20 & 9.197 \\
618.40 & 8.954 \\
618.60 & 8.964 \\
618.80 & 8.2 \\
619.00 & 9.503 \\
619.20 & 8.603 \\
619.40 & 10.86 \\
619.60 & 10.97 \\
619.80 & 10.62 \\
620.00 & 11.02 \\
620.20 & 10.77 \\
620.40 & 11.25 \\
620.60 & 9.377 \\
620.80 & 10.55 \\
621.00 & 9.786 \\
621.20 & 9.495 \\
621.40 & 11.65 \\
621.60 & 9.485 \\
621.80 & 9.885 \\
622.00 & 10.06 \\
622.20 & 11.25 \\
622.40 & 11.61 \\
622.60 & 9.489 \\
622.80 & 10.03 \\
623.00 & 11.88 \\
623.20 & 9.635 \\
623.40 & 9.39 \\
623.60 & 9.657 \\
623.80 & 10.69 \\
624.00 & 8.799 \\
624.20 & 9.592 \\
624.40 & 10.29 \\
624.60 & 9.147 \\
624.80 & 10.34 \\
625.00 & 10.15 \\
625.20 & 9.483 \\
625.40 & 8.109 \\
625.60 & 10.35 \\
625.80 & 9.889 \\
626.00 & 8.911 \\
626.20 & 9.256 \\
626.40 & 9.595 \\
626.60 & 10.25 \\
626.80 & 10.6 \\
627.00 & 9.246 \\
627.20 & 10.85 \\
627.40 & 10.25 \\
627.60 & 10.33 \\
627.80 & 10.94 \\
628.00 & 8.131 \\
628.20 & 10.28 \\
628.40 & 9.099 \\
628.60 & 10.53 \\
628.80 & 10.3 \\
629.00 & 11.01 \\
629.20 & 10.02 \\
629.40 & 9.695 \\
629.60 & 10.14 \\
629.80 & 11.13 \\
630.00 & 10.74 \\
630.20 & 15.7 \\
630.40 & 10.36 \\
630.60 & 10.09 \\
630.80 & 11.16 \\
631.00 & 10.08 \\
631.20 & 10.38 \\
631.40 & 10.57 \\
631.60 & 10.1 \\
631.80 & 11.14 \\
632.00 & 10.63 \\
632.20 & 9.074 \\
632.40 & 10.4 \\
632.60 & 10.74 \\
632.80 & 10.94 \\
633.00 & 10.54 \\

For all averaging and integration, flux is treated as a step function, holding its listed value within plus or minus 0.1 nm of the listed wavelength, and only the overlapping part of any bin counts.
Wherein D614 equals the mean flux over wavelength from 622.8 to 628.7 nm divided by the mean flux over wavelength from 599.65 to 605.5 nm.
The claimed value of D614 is 1.0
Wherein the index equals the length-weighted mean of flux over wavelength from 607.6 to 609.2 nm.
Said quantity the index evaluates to 9.38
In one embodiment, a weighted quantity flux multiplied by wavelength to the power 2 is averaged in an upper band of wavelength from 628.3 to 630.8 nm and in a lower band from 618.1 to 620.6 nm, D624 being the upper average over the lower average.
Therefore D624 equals 1.1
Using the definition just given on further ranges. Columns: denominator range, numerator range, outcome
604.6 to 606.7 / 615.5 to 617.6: 1.11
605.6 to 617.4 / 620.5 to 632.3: 1.12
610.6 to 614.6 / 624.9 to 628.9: 1.09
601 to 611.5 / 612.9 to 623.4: 1.10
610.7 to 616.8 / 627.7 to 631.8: 1.16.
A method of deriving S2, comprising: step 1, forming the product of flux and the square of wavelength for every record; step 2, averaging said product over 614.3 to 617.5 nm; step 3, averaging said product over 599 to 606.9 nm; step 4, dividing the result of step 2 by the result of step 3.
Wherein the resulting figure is 1.1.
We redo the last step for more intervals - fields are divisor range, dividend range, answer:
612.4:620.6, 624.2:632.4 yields 1.08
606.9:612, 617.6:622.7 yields 1.12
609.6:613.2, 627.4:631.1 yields 1.22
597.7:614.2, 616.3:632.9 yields 1.13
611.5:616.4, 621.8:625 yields 1.09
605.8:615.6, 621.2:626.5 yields 1.10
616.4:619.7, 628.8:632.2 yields 1.16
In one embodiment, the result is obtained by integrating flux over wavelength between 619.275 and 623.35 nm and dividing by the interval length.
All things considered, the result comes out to 10.5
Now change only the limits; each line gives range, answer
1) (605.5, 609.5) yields 9.41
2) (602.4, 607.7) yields 9.29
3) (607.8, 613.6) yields 9.27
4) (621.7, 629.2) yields 9.98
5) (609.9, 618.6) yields 9.54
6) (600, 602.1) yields 9.87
